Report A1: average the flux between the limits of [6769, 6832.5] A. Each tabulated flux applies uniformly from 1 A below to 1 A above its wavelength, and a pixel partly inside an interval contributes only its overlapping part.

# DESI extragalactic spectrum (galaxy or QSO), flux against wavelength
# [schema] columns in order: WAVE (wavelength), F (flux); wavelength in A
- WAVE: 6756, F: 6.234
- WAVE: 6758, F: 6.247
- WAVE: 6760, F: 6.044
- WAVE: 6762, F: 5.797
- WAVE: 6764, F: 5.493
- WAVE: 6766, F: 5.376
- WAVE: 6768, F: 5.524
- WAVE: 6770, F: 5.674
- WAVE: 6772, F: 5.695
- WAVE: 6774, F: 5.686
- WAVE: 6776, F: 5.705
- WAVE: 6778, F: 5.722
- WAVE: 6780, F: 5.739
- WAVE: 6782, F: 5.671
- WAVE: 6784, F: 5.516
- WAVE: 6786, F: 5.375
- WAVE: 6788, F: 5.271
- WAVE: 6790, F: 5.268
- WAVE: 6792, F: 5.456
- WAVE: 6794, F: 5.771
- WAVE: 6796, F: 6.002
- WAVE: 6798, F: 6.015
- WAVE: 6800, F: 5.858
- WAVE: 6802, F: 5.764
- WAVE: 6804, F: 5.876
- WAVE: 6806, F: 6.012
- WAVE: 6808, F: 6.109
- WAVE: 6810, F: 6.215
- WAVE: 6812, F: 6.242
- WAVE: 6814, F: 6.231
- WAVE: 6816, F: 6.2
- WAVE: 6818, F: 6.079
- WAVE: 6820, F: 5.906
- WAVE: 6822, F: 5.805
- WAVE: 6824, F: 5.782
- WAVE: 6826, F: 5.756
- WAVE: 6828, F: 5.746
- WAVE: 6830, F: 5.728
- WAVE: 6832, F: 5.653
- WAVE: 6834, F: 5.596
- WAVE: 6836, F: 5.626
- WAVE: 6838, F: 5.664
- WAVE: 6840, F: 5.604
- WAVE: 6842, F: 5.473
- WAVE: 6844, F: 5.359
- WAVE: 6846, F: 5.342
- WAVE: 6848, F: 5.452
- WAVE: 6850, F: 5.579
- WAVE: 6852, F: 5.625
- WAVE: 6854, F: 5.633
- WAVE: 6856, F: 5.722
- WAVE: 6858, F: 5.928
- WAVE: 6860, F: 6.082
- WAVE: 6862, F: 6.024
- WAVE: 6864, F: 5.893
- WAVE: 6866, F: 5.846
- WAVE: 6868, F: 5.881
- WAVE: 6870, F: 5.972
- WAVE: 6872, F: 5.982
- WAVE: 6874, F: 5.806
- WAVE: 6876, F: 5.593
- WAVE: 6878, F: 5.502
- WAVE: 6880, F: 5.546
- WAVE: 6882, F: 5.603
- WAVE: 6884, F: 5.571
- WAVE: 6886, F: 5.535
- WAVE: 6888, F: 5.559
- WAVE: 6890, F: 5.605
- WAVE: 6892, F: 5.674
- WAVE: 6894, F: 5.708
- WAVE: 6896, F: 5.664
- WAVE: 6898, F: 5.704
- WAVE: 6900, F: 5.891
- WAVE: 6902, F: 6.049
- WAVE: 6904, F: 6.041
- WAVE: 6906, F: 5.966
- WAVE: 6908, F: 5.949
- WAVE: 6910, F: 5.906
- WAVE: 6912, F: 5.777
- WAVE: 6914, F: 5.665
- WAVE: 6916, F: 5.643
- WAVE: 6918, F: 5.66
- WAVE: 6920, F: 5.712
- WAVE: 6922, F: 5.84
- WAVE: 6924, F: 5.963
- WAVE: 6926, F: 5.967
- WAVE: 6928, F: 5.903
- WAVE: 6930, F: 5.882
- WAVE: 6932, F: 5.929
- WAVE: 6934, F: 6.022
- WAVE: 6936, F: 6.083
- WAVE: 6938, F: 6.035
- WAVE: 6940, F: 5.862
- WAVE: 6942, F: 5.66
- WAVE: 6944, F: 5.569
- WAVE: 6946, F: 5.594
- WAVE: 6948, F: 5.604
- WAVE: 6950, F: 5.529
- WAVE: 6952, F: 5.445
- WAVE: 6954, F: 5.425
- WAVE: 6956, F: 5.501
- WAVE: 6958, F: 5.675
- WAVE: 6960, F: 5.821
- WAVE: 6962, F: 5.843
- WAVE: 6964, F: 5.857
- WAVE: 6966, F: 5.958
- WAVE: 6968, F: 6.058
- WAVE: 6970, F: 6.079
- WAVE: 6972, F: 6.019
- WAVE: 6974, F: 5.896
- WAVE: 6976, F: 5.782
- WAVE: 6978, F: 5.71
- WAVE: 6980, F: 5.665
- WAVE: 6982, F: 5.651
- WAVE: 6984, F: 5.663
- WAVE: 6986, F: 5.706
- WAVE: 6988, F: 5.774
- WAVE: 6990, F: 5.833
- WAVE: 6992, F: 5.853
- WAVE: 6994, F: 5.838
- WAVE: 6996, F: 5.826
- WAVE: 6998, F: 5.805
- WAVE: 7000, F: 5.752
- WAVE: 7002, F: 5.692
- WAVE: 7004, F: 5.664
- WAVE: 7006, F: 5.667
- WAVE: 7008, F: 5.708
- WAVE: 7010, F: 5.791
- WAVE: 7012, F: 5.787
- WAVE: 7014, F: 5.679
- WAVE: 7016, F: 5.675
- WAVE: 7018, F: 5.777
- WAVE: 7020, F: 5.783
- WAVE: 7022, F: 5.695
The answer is 5.8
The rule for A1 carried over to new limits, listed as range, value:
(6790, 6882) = 5.79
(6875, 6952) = 5.76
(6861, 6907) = 5.77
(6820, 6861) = 5.66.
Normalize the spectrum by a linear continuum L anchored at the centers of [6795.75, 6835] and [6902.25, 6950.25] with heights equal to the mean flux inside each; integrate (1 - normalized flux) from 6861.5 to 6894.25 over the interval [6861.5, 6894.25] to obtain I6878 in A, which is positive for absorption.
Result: 0.9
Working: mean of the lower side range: 5.93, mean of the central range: 5.72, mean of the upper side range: 5.83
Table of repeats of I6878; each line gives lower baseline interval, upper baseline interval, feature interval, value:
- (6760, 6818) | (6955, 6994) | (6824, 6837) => 0.2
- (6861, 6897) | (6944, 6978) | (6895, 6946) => -1.0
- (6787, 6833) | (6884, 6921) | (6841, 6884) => 0.7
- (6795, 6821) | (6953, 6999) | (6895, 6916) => 0.2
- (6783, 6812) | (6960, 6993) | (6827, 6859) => 1.0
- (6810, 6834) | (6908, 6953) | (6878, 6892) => 0.6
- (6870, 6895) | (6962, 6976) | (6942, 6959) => 1.0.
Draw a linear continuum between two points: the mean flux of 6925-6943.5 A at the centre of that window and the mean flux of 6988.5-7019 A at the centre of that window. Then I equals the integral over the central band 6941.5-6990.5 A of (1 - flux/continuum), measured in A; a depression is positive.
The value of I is 0.9 A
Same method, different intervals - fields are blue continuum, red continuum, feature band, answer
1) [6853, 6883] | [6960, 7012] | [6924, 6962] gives 0.3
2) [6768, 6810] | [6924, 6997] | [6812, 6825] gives -0.7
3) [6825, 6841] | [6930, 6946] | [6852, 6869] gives -0.4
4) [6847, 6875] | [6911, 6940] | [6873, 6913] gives 0.7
